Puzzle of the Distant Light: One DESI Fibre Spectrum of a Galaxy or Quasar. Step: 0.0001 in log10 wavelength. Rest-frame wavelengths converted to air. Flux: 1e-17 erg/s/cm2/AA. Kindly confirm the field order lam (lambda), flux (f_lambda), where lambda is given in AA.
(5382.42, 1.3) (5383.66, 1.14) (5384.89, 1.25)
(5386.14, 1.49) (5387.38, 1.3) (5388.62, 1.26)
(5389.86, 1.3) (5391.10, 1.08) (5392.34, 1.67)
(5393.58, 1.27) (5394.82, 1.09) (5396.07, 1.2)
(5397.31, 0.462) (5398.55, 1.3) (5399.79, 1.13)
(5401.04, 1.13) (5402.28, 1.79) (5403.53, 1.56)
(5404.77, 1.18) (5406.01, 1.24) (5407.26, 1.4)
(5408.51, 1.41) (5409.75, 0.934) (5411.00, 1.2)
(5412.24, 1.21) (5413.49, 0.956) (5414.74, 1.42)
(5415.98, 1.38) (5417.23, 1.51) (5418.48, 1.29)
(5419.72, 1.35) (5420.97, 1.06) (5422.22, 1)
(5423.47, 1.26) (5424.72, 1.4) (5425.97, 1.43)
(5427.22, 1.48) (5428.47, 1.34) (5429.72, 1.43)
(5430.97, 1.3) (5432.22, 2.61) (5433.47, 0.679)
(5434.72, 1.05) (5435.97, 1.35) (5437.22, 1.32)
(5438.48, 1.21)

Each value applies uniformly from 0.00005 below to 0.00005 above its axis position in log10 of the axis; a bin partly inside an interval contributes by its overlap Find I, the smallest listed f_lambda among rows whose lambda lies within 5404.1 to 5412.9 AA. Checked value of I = 0.934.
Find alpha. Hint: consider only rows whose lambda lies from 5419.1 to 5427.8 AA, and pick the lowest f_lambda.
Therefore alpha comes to 1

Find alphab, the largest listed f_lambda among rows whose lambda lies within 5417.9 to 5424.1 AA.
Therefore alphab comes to 1.35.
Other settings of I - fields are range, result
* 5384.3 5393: 1.08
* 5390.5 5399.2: 0.462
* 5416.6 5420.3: 1.29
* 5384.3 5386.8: 1.25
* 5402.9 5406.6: 1.18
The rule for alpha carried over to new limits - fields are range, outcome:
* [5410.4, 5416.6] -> 0.956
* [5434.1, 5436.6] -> 1.05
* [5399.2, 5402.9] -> 1.13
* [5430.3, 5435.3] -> 0.679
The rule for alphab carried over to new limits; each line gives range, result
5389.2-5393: 1.67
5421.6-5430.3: 1.48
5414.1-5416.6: 1.42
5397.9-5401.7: 1.3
